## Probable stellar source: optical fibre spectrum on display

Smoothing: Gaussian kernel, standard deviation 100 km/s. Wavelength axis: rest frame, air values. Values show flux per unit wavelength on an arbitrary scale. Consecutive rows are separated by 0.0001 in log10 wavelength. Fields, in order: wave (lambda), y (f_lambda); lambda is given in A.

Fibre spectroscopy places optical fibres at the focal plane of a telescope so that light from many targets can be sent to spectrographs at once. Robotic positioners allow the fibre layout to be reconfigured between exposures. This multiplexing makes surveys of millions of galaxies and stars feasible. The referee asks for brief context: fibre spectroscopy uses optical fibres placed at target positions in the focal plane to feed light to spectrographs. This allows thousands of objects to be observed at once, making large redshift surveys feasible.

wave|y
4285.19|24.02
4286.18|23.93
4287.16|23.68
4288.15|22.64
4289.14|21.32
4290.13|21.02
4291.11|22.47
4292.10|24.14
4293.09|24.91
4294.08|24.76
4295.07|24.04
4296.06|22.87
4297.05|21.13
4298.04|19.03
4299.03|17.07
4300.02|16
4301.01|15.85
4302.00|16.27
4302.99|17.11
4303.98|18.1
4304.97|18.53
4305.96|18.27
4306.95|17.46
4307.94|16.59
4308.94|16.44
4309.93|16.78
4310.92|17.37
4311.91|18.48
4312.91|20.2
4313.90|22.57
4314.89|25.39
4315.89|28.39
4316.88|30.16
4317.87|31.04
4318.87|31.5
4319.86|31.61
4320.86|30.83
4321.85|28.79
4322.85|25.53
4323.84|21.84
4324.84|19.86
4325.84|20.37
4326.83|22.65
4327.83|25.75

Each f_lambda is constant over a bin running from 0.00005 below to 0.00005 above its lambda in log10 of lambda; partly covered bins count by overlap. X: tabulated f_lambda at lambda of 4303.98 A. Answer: 18.1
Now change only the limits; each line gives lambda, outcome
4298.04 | 19.03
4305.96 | 18.27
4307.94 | 16.59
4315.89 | 28.39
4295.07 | 24.04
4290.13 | 21.02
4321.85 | 28.79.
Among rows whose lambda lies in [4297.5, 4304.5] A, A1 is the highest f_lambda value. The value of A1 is 19.03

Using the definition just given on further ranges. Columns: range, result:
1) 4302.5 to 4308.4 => 18.53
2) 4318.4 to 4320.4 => 31.61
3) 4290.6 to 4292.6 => 24.14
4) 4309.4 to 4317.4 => 30.16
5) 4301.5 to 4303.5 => 17.11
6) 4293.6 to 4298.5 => 24.76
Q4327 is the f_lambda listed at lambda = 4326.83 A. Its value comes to 22.65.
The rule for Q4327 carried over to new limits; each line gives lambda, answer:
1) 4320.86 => 30.83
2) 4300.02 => 16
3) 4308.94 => 16.44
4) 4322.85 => 25.53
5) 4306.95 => 17.46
